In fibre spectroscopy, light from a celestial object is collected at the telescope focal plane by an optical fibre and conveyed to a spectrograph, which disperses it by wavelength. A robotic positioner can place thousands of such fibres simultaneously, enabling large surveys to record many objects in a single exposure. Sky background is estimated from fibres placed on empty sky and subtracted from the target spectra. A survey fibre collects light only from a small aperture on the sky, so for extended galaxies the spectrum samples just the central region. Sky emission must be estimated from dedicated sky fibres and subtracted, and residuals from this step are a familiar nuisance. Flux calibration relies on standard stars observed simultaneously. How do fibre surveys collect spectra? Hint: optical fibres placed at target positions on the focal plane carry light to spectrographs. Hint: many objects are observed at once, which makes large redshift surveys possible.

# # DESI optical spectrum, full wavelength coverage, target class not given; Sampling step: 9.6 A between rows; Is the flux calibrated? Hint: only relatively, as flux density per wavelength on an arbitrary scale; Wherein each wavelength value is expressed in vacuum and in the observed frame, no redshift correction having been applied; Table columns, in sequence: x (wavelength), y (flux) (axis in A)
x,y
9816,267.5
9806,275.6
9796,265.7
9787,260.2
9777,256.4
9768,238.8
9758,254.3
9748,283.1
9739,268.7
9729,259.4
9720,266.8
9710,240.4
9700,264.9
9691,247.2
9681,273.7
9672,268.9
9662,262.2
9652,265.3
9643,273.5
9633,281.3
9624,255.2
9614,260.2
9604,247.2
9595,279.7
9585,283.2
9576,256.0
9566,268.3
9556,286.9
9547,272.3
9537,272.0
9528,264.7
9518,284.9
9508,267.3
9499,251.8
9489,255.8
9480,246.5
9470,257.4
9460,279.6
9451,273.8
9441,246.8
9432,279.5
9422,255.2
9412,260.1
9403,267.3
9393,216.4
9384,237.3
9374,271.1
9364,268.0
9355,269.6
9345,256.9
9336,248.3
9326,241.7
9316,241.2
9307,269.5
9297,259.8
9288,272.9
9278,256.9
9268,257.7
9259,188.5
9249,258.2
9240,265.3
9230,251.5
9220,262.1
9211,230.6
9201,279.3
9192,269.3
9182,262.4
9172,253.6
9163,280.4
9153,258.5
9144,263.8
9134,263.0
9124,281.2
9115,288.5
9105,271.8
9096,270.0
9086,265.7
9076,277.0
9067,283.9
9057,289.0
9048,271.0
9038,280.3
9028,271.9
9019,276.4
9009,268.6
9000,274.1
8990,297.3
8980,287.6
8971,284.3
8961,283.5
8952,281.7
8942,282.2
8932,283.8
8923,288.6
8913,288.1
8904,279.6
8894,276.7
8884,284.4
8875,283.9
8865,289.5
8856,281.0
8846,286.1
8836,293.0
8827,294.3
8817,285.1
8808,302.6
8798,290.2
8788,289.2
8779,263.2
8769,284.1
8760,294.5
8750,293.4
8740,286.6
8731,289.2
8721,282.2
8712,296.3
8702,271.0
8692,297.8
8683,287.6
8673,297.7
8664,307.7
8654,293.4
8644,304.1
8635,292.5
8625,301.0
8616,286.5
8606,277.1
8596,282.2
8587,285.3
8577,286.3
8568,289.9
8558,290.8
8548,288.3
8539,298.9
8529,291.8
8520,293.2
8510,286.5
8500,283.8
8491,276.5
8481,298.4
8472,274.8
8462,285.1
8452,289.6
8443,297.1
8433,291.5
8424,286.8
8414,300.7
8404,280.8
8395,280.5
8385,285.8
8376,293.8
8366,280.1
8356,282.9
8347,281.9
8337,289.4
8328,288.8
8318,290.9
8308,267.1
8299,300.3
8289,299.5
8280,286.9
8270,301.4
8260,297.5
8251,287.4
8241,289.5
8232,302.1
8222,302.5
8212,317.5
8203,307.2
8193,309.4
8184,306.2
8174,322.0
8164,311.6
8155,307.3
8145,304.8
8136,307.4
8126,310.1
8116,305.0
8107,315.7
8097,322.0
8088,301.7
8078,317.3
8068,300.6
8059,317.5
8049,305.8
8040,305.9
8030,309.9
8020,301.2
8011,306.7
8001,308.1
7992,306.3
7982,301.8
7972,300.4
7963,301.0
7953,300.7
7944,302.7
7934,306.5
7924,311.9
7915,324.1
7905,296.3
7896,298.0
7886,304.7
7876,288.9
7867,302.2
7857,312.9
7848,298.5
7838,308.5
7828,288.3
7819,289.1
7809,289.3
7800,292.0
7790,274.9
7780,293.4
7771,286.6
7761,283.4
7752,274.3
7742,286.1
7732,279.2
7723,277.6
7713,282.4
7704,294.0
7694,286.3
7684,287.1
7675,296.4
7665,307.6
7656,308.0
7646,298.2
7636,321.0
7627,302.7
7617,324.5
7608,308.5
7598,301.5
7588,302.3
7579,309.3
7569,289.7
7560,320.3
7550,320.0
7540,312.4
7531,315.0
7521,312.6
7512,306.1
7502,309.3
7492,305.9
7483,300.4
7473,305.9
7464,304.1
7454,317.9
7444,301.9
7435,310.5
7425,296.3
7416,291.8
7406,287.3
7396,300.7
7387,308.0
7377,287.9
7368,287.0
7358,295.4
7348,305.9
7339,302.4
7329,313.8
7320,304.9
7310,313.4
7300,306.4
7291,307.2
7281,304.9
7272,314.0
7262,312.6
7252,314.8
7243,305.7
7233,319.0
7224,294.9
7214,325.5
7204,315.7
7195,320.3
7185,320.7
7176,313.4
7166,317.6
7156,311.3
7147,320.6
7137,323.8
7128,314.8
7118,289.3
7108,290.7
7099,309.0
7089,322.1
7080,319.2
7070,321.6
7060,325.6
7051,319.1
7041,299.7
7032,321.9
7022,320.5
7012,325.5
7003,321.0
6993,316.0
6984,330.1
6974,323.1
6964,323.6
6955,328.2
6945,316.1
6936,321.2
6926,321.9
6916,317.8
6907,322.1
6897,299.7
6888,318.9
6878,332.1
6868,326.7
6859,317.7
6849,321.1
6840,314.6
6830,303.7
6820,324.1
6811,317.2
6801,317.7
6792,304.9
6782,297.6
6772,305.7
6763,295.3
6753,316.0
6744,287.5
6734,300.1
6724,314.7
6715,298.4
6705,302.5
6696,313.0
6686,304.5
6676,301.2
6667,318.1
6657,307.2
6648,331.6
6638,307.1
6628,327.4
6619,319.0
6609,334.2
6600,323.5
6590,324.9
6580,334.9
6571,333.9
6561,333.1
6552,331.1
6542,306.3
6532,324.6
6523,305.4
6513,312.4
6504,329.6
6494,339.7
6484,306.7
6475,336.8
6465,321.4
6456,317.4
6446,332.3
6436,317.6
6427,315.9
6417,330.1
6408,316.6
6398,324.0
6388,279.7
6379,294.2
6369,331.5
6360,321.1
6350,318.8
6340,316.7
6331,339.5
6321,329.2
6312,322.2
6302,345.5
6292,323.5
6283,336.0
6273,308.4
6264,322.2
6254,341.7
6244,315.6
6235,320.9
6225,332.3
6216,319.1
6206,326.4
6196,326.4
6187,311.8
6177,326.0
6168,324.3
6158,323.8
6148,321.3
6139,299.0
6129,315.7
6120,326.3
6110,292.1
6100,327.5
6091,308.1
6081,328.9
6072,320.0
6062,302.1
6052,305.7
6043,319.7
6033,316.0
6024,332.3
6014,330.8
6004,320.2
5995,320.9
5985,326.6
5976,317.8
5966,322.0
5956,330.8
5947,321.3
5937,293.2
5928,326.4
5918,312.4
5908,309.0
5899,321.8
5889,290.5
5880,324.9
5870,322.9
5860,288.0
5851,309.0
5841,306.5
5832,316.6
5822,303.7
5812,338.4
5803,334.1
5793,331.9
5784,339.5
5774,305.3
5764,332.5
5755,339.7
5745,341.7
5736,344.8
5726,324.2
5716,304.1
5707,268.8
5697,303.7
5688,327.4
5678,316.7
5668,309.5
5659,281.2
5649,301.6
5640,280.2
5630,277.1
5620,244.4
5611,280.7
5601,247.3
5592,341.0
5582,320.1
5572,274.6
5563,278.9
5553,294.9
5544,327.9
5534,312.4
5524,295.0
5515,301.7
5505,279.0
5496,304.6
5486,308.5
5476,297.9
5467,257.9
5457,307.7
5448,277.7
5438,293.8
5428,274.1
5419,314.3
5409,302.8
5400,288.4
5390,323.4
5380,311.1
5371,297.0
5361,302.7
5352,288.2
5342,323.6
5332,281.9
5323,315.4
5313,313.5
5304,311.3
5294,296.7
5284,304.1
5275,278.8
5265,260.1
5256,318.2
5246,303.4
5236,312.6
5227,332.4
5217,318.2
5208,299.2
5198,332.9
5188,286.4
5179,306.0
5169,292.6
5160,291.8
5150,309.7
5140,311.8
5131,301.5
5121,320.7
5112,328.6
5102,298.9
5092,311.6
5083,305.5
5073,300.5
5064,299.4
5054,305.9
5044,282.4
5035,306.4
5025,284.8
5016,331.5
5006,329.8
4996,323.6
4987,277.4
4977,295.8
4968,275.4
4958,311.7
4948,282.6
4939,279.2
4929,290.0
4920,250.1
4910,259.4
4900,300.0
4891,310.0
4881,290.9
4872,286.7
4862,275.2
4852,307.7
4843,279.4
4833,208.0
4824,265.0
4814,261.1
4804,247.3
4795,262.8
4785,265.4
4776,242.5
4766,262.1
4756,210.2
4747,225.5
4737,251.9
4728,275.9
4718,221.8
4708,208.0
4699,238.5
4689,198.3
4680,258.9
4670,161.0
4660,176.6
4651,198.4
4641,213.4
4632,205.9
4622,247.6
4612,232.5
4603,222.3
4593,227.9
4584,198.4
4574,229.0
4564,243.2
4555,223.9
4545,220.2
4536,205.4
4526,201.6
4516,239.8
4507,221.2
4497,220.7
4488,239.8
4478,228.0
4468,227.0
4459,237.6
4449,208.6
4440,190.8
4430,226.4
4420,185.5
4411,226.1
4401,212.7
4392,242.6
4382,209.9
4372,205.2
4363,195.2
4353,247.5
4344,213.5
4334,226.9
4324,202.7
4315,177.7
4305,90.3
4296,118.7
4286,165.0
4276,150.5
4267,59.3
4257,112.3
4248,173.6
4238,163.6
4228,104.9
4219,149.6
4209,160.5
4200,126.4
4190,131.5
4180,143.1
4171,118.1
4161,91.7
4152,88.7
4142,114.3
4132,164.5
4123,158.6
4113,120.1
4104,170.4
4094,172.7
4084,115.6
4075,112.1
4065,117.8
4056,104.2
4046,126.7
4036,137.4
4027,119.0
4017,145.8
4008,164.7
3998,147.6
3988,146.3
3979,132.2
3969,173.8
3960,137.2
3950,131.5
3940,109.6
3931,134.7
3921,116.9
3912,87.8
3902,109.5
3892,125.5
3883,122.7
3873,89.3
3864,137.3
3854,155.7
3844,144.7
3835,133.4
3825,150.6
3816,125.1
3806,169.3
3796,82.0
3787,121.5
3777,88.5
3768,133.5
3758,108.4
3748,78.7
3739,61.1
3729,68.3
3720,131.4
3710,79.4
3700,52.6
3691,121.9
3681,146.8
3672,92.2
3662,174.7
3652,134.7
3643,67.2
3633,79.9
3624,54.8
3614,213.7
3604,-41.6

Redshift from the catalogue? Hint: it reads 0.084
